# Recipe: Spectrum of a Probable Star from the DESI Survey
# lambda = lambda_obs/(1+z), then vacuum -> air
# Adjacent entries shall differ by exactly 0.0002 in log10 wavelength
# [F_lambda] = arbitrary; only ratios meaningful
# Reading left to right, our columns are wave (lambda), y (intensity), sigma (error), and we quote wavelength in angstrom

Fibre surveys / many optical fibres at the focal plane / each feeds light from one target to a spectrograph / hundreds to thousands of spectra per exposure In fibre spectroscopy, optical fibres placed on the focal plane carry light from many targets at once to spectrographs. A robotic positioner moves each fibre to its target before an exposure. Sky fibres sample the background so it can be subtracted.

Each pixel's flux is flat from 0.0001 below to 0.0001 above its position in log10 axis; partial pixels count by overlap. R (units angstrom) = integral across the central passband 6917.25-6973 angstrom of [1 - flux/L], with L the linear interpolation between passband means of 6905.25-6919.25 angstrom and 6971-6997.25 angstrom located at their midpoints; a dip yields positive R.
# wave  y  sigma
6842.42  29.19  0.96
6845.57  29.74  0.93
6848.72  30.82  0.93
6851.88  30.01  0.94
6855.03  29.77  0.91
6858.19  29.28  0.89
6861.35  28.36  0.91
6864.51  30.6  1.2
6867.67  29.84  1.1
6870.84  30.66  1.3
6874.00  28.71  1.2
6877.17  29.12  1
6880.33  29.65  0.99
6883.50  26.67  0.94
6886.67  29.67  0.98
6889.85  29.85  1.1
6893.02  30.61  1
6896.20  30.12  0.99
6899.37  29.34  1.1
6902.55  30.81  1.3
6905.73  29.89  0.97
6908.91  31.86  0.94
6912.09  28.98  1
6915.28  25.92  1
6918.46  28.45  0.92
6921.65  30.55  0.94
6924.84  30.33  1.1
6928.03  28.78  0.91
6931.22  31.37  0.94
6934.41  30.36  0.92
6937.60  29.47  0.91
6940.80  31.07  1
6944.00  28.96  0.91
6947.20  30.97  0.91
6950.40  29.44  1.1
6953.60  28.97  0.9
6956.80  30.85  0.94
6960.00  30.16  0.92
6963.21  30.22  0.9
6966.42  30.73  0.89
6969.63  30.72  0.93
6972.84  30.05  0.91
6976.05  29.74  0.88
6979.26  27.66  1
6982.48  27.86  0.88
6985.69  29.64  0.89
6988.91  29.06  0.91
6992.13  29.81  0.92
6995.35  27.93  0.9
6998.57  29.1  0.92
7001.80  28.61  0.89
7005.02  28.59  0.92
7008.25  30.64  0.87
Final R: -2.1 angstrom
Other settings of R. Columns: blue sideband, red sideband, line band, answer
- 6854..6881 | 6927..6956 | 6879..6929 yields 0.48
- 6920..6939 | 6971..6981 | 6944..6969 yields -0.47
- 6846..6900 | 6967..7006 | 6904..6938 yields -0.29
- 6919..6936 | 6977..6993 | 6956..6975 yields -0.75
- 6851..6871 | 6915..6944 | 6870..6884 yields 0.32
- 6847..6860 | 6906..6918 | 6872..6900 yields 0.08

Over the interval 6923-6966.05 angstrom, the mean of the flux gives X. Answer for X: 30.1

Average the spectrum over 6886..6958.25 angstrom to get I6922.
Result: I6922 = 29.9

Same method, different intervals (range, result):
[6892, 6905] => 30.2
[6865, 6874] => 30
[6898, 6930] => 29.5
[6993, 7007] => 28.7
